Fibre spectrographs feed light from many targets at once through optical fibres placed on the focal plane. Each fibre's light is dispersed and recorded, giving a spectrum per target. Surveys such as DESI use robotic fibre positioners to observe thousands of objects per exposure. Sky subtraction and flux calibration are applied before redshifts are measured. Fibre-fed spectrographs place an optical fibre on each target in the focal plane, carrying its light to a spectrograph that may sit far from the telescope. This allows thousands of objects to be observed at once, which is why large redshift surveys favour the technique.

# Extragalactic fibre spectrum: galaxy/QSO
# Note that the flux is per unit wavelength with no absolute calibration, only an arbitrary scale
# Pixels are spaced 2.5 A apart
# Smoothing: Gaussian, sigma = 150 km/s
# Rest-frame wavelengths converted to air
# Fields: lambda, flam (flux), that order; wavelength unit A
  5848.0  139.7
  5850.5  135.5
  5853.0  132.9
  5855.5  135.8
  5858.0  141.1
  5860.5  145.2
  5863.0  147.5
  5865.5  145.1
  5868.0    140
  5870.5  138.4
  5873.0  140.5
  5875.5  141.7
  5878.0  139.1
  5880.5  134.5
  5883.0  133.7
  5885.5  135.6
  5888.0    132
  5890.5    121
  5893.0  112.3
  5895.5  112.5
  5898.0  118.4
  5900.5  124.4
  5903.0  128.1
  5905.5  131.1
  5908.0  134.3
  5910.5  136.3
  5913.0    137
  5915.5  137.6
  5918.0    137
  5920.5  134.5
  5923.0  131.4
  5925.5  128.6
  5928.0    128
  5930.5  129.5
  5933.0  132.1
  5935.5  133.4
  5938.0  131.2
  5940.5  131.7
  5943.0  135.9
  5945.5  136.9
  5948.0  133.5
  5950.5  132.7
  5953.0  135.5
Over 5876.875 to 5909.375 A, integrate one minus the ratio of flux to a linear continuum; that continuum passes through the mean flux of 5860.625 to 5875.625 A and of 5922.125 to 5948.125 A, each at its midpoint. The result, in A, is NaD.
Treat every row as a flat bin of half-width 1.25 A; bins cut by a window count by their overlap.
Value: 2.6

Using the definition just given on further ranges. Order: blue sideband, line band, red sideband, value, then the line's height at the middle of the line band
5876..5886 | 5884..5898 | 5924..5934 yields 1.3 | 135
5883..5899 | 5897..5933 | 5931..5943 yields -1.0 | 128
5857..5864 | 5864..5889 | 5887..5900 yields -1.1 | 132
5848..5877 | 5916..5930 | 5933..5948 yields 0.3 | 135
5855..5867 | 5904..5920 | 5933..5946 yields 0.2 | 137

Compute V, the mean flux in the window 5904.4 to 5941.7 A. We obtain 133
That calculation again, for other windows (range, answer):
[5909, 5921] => 137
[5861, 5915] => 133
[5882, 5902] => 124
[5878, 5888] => 135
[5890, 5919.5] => 128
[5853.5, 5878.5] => 141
